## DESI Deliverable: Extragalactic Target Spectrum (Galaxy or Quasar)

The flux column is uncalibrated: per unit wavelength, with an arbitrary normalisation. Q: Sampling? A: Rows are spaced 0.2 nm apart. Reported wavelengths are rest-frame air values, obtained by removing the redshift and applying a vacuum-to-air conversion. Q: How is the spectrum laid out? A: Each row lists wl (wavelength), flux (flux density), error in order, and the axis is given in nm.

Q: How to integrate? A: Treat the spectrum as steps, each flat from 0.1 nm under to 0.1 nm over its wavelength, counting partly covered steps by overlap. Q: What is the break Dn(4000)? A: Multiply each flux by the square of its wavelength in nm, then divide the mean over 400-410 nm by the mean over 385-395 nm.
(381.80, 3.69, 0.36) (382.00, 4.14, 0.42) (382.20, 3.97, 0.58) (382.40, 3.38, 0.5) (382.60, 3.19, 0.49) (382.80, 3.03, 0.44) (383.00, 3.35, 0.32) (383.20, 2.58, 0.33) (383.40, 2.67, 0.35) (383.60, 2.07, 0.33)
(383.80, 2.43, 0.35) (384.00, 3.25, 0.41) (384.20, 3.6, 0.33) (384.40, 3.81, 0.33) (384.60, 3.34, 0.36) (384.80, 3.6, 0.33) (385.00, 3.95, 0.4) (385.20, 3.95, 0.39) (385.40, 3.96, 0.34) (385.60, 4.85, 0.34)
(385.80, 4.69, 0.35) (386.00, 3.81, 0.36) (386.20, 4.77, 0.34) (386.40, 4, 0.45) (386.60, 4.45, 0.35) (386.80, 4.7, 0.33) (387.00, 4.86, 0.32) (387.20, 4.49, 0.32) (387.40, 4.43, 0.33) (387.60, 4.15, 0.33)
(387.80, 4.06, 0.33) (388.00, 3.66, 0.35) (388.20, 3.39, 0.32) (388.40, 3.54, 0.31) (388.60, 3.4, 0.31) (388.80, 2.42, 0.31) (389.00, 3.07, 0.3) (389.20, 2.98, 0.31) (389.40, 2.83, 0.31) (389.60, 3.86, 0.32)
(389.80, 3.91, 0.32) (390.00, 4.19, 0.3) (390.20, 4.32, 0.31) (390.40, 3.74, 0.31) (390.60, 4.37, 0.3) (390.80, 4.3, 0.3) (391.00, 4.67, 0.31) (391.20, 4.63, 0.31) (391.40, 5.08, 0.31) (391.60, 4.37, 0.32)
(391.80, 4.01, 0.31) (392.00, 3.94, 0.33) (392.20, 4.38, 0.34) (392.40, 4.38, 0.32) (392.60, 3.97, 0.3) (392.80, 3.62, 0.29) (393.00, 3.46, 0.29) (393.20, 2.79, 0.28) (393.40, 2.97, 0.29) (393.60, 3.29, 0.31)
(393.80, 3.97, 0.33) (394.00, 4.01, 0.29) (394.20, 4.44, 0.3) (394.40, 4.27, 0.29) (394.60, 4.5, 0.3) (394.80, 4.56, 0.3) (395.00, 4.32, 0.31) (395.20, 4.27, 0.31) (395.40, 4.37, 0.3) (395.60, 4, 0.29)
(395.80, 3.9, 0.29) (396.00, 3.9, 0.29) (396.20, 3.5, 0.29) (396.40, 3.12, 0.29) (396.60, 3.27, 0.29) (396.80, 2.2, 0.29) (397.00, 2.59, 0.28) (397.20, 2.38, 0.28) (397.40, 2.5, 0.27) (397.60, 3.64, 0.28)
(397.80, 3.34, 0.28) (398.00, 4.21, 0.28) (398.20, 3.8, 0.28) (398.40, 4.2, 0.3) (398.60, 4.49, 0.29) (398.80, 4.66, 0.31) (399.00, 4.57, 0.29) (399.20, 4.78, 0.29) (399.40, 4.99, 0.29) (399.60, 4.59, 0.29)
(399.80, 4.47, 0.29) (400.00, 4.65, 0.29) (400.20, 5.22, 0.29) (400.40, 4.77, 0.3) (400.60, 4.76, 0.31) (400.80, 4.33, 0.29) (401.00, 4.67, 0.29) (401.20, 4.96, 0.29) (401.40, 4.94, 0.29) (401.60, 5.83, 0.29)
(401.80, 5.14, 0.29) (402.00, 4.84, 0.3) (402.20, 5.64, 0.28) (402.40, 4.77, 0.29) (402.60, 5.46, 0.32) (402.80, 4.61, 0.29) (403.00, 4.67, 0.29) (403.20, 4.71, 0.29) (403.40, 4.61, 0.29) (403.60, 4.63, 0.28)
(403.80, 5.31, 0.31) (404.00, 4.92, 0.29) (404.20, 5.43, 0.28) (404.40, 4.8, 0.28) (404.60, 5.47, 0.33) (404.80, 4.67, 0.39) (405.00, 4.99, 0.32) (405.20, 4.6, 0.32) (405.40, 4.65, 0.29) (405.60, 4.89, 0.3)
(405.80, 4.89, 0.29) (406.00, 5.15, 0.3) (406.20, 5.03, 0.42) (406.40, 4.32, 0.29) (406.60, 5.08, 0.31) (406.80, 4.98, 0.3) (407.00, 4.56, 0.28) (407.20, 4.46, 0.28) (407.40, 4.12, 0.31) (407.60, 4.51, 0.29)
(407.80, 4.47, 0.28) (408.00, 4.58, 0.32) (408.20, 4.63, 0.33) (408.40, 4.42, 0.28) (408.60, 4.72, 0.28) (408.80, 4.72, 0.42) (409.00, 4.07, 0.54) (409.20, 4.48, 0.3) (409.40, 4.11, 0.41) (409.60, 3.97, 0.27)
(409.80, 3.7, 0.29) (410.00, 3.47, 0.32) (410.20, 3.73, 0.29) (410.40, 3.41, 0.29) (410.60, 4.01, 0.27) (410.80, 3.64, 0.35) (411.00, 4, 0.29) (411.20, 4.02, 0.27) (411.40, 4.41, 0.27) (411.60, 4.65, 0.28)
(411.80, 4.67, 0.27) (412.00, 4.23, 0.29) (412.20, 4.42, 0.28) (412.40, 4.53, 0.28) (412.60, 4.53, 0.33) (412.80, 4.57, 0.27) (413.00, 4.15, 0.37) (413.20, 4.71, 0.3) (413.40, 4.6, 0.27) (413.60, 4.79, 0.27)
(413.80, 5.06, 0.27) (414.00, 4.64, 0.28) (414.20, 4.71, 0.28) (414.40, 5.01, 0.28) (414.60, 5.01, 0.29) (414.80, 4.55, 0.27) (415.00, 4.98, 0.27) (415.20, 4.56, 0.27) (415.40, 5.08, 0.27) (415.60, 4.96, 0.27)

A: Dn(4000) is 1.28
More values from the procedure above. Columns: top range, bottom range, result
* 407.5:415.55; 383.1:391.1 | 1.32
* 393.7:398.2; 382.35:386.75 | 1.09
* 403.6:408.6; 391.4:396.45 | 1.28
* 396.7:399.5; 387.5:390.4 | 1.10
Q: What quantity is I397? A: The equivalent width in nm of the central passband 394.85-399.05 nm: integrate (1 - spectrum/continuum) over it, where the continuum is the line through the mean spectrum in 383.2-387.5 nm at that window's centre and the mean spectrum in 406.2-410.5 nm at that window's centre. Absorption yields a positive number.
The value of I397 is 0.43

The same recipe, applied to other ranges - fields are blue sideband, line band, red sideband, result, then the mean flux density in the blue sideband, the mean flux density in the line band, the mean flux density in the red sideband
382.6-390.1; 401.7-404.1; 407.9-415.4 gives -0.460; 3.67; 4.94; 4.4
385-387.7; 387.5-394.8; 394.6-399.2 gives 0.388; 4.38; 3.87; 3.76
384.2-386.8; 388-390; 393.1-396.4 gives 0.347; 4.1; 3.33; 3.92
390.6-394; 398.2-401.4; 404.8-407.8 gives -0.195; 4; 4.66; 4.72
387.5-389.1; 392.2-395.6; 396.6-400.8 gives -0.175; 3.46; 3.96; 4.03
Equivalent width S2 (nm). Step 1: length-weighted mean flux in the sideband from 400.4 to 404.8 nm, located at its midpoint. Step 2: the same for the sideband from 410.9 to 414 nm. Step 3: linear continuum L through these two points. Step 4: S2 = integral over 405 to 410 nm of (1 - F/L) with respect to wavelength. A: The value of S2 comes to 0.21 nm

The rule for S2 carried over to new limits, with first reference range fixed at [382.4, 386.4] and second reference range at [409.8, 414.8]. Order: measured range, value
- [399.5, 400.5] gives -0.19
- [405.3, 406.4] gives -0.18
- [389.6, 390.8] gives -0.13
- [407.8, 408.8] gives -0.08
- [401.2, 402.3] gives -0.33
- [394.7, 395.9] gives -0.12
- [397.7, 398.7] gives -0.02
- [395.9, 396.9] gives 0.18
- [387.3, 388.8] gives -0.03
